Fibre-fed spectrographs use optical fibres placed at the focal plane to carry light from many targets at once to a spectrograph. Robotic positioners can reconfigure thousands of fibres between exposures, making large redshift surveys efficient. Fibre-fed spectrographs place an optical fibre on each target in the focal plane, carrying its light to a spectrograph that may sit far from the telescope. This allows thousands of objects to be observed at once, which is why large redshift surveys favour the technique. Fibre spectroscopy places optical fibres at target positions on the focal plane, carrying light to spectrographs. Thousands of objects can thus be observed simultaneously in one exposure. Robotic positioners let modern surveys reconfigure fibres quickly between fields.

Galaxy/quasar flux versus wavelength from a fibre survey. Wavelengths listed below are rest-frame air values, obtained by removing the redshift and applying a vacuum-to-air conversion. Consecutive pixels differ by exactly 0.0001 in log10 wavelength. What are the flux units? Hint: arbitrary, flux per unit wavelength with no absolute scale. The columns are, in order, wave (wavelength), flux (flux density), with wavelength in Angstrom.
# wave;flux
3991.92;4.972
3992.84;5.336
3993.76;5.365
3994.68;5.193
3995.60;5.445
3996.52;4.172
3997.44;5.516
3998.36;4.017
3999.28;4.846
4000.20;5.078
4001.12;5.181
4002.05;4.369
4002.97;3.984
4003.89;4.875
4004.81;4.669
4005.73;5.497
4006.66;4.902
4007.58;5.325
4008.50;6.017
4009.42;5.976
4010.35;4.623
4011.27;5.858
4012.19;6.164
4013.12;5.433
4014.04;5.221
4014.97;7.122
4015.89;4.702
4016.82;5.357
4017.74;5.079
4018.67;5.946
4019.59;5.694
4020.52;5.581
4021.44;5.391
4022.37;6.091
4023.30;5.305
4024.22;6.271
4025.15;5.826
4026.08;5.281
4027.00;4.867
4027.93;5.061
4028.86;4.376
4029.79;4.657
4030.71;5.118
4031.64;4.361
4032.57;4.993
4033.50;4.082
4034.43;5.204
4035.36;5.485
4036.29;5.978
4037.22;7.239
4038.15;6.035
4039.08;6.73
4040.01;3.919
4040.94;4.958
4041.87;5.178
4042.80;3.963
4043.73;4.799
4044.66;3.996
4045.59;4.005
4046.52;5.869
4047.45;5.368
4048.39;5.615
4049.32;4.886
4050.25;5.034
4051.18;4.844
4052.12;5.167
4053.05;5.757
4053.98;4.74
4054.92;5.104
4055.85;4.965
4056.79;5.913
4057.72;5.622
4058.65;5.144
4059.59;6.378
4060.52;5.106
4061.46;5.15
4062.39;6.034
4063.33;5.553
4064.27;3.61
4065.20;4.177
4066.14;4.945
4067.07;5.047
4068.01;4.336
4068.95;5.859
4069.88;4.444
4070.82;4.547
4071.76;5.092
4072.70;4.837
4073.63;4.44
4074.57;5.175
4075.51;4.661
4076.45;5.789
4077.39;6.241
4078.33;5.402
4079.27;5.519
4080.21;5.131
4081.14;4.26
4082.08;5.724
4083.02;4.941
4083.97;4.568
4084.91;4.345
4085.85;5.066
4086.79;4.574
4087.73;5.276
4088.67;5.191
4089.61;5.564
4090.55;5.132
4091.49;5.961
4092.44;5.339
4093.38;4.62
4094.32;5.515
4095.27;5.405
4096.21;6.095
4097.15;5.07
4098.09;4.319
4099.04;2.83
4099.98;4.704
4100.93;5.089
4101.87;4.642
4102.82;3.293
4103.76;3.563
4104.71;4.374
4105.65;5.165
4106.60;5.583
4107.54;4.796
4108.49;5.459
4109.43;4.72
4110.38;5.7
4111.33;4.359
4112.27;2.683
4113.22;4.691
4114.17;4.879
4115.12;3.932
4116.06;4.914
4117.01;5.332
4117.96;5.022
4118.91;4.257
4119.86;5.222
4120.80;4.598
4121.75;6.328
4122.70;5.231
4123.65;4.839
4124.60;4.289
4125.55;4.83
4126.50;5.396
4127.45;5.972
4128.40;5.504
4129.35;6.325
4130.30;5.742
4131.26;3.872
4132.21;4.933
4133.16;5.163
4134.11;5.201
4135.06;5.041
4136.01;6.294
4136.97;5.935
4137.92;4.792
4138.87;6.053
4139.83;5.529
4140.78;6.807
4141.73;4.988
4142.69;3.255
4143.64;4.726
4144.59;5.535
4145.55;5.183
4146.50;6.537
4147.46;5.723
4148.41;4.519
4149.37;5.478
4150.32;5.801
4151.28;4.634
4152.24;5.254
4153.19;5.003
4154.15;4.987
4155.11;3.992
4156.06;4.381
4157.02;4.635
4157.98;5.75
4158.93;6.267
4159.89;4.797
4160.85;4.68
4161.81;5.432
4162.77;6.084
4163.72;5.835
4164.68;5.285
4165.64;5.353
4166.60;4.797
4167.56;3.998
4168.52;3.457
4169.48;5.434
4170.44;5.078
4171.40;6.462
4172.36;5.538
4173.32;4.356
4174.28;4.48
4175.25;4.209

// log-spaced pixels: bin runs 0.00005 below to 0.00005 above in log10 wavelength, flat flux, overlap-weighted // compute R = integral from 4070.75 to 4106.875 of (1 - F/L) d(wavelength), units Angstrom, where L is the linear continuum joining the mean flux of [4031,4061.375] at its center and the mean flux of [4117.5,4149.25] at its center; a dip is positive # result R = 1.9 Angstrom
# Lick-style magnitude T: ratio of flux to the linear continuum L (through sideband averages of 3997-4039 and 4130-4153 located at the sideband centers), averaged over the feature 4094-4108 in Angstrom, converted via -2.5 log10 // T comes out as 0.13 mag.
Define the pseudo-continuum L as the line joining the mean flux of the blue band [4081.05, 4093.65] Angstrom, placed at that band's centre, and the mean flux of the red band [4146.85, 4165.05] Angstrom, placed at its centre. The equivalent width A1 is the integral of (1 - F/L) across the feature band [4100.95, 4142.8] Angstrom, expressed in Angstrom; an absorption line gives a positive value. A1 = 1.0 Angstrom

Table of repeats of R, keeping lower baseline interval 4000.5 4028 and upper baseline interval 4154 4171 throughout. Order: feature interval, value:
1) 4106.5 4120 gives 1.1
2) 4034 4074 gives 1.1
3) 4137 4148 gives -0.7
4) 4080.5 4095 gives 0.4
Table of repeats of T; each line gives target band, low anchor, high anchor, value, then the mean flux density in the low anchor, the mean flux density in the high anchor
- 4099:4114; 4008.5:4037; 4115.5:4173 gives 0.162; 5.4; 5.2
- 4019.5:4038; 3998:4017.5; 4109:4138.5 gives -0.035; 5.21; 5.04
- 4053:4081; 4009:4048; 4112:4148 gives 0.024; 5.31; 5.16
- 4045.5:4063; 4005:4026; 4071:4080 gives 0.003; 5.59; 5.21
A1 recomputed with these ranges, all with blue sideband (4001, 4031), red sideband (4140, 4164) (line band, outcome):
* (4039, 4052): 1.0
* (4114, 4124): 0.5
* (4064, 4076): 1.3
